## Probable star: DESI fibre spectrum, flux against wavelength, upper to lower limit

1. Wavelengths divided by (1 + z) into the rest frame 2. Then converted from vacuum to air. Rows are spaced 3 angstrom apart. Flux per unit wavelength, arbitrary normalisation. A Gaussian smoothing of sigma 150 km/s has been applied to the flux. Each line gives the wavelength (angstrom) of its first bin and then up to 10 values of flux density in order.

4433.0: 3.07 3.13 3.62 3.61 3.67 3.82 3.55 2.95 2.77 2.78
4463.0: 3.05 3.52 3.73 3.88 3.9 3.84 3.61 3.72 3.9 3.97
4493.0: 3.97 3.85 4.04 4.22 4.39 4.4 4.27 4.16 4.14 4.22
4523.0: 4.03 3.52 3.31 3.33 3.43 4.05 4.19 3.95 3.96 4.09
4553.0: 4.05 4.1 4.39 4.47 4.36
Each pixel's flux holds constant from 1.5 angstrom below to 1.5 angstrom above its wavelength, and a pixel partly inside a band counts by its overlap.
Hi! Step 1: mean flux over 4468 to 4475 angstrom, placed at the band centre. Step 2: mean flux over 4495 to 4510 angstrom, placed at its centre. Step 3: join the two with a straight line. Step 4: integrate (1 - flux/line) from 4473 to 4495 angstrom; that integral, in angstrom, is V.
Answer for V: 0.7 angstrom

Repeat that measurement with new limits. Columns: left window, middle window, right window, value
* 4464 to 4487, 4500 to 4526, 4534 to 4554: -2.15 angstrom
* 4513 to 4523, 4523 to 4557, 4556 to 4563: 3.52 angstrom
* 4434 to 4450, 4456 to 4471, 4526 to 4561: 1.73 angstrom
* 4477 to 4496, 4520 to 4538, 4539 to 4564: 1.85 angstrom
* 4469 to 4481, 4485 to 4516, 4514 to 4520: -0.61 angstrom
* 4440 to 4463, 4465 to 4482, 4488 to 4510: -0.37 angstrom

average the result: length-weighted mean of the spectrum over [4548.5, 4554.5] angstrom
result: 4.07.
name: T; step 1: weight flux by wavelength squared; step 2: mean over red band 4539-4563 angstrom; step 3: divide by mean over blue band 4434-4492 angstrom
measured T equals 1.2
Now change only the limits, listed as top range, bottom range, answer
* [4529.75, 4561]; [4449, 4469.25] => 1.29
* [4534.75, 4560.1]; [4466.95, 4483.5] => 1.11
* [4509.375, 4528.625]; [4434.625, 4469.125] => 1.24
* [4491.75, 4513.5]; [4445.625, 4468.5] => 1.31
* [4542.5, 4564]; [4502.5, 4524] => 1.00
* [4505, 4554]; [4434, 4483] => 1.18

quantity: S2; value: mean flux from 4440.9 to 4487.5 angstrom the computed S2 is 3.51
